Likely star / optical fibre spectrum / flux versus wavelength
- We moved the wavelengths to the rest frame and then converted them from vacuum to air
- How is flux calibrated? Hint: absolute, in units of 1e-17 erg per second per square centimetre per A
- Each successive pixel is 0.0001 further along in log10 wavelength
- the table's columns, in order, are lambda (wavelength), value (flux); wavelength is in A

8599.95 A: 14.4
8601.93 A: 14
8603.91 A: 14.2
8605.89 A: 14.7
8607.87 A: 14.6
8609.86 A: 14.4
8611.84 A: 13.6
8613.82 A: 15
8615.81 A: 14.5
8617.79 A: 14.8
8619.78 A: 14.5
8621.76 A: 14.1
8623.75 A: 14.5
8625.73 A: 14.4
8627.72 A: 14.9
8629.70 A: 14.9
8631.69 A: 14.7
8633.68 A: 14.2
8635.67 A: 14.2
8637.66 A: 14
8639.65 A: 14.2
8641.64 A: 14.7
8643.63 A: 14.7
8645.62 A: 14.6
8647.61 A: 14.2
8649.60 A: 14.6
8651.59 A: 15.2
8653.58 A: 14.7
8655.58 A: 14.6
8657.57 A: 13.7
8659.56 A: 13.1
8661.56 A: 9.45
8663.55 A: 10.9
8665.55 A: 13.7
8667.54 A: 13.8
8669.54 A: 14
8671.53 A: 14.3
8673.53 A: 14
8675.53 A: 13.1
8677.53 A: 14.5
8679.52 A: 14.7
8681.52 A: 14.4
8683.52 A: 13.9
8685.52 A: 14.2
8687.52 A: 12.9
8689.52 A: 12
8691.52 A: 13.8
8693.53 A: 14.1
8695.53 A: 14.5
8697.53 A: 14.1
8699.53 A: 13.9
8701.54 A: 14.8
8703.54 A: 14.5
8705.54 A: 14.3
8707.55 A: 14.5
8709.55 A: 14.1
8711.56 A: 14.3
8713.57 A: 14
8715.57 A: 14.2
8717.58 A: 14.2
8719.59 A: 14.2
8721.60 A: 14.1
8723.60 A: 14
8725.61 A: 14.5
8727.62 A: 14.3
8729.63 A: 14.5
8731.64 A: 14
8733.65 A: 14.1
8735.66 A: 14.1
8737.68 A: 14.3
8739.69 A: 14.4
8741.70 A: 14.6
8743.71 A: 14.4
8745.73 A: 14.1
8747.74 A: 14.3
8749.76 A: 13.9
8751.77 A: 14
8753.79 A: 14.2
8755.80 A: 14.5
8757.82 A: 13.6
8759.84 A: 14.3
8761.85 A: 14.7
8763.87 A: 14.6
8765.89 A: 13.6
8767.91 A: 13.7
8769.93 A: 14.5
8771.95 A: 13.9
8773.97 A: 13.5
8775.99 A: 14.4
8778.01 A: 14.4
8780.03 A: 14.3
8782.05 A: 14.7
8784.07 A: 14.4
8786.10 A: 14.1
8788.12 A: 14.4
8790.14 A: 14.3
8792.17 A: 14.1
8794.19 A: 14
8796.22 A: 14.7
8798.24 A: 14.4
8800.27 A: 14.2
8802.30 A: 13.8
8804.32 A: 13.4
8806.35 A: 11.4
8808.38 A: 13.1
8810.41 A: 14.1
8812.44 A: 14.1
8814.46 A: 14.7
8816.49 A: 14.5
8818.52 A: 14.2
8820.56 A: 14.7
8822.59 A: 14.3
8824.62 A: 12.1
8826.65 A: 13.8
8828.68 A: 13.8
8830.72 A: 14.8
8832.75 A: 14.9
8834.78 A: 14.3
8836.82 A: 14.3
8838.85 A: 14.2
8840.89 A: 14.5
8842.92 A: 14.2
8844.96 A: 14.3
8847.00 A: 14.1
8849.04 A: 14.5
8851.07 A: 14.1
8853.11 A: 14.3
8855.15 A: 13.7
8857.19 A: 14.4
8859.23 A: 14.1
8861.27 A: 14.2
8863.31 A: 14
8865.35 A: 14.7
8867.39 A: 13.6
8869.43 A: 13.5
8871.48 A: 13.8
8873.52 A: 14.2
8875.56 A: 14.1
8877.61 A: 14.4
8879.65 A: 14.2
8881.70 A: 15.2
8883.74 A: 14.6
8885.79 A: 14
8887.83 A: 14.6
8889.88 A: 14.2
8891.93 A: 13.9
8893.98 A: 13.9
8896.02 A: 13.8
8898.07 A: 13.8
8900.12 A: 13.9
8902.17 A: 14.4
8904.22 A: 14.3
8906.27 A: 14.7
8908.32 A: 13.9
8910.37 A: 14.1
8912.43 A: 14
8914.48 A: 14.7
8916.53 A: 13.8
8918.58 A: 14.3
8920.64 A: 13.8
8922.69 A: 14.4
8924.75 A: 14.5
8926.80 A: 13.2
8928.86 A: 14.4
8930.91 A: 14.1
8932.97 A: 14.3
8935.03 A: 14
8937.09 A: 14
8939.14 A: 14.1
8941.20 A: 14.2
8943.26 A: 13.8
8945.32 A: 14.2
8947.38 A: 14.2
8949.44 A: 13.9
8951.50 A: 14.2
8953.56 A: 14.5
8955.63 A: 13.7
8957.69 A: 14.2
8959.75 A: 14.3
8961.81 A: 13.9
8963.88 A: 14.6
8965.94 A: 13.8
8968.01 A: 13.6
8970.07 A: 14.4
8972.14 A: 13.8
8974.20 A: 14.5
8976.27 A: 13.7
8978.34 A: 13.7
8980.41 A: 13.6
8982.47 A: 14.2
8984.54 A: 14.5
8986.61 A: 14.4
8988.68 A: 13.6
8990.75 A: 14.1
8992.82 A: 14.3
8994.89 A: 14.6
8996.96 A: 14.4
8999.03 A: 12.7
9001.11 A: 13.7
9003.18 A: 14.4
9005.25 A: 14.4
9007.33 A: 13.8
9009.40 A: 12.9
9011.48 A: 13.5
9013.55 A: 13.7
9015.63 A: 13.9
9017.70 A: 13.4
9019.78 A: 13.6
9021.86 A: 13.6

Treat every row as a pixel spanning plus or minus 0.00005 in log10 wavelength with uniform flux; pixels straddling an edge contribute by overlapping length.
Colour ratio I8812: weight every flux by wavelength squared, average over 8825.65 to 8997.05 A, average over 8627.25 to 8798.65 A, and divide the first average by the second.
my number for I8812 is 1.05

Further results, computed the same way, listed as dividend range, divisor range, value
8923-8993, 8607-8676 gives 1.07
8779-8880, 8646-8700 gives 1.06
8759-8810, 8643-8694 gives 1.05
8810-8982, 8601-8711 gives 1.06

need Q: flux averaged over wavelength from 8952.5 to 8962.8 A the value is 14.1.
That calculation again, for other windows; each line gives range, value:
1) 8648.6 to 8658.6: 14.6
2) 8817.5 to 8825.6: 13.8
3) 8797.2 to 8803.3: 14.1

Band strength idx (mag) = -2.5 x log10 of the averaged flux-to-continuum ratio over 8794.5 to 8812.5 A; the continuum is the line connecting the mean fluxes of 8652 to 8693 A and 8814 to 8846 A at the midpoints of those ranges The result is 0.033 mag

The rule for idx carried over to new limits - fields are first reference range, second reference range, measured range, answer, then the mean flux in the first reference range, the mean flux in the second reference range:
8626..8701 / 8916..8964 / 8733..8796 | -0.016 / 13.9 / 14.1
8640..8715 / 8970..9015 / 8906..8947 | -0.014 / 13.9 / 13.9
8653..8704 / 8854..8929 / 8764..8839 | -0.010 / 13.7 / 14.1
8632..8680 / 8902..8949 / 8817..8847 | -0.009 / 13.9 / 14.1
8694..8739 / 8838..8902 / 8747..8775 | 0.010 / 14.3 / 14.2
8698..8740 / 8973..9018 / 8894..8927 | -0.008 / 14.2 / 13.9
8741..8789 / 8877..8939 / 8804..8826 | 0.039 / 14.2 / 14.2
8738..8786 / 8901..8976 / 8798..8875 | 0.011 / 14.2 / 14.1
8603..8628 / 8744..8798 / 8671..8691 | 0.044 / 14.5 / 14.2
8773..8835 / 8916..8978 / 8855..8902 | -0.005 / 14.1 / 14.1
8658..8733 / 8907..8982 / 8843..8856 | -0.015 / 13.8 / 14.1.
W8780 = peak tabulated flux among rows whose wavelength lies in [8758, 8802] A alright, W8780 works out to 14.7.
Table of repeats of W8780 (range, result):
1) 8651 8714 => 15.2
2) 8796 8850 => 14.9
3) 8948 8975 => 14.6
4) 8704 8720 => 14.5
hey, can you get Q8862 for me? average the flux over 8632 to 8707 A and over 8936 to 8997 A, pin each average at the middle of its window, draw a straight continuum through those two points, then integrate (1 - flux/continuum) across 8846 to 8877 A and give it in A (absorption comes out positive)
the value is -0.1 A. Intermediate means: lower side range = 13.9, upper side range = 14.1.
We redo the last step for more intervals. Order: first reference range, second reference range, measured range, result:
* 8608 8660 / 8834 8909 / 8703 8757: 0.37 A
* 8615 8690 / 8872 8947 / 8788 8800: -0.18 A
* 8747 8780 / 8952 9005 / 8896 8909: -0.06 A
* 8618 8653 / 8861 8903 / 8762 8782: 0.21 A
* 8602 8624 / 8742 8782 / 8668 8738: 0.87 A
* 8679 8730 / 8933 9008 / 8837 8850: -0.20 A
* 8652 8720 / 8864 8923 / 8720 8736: -0.37 A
